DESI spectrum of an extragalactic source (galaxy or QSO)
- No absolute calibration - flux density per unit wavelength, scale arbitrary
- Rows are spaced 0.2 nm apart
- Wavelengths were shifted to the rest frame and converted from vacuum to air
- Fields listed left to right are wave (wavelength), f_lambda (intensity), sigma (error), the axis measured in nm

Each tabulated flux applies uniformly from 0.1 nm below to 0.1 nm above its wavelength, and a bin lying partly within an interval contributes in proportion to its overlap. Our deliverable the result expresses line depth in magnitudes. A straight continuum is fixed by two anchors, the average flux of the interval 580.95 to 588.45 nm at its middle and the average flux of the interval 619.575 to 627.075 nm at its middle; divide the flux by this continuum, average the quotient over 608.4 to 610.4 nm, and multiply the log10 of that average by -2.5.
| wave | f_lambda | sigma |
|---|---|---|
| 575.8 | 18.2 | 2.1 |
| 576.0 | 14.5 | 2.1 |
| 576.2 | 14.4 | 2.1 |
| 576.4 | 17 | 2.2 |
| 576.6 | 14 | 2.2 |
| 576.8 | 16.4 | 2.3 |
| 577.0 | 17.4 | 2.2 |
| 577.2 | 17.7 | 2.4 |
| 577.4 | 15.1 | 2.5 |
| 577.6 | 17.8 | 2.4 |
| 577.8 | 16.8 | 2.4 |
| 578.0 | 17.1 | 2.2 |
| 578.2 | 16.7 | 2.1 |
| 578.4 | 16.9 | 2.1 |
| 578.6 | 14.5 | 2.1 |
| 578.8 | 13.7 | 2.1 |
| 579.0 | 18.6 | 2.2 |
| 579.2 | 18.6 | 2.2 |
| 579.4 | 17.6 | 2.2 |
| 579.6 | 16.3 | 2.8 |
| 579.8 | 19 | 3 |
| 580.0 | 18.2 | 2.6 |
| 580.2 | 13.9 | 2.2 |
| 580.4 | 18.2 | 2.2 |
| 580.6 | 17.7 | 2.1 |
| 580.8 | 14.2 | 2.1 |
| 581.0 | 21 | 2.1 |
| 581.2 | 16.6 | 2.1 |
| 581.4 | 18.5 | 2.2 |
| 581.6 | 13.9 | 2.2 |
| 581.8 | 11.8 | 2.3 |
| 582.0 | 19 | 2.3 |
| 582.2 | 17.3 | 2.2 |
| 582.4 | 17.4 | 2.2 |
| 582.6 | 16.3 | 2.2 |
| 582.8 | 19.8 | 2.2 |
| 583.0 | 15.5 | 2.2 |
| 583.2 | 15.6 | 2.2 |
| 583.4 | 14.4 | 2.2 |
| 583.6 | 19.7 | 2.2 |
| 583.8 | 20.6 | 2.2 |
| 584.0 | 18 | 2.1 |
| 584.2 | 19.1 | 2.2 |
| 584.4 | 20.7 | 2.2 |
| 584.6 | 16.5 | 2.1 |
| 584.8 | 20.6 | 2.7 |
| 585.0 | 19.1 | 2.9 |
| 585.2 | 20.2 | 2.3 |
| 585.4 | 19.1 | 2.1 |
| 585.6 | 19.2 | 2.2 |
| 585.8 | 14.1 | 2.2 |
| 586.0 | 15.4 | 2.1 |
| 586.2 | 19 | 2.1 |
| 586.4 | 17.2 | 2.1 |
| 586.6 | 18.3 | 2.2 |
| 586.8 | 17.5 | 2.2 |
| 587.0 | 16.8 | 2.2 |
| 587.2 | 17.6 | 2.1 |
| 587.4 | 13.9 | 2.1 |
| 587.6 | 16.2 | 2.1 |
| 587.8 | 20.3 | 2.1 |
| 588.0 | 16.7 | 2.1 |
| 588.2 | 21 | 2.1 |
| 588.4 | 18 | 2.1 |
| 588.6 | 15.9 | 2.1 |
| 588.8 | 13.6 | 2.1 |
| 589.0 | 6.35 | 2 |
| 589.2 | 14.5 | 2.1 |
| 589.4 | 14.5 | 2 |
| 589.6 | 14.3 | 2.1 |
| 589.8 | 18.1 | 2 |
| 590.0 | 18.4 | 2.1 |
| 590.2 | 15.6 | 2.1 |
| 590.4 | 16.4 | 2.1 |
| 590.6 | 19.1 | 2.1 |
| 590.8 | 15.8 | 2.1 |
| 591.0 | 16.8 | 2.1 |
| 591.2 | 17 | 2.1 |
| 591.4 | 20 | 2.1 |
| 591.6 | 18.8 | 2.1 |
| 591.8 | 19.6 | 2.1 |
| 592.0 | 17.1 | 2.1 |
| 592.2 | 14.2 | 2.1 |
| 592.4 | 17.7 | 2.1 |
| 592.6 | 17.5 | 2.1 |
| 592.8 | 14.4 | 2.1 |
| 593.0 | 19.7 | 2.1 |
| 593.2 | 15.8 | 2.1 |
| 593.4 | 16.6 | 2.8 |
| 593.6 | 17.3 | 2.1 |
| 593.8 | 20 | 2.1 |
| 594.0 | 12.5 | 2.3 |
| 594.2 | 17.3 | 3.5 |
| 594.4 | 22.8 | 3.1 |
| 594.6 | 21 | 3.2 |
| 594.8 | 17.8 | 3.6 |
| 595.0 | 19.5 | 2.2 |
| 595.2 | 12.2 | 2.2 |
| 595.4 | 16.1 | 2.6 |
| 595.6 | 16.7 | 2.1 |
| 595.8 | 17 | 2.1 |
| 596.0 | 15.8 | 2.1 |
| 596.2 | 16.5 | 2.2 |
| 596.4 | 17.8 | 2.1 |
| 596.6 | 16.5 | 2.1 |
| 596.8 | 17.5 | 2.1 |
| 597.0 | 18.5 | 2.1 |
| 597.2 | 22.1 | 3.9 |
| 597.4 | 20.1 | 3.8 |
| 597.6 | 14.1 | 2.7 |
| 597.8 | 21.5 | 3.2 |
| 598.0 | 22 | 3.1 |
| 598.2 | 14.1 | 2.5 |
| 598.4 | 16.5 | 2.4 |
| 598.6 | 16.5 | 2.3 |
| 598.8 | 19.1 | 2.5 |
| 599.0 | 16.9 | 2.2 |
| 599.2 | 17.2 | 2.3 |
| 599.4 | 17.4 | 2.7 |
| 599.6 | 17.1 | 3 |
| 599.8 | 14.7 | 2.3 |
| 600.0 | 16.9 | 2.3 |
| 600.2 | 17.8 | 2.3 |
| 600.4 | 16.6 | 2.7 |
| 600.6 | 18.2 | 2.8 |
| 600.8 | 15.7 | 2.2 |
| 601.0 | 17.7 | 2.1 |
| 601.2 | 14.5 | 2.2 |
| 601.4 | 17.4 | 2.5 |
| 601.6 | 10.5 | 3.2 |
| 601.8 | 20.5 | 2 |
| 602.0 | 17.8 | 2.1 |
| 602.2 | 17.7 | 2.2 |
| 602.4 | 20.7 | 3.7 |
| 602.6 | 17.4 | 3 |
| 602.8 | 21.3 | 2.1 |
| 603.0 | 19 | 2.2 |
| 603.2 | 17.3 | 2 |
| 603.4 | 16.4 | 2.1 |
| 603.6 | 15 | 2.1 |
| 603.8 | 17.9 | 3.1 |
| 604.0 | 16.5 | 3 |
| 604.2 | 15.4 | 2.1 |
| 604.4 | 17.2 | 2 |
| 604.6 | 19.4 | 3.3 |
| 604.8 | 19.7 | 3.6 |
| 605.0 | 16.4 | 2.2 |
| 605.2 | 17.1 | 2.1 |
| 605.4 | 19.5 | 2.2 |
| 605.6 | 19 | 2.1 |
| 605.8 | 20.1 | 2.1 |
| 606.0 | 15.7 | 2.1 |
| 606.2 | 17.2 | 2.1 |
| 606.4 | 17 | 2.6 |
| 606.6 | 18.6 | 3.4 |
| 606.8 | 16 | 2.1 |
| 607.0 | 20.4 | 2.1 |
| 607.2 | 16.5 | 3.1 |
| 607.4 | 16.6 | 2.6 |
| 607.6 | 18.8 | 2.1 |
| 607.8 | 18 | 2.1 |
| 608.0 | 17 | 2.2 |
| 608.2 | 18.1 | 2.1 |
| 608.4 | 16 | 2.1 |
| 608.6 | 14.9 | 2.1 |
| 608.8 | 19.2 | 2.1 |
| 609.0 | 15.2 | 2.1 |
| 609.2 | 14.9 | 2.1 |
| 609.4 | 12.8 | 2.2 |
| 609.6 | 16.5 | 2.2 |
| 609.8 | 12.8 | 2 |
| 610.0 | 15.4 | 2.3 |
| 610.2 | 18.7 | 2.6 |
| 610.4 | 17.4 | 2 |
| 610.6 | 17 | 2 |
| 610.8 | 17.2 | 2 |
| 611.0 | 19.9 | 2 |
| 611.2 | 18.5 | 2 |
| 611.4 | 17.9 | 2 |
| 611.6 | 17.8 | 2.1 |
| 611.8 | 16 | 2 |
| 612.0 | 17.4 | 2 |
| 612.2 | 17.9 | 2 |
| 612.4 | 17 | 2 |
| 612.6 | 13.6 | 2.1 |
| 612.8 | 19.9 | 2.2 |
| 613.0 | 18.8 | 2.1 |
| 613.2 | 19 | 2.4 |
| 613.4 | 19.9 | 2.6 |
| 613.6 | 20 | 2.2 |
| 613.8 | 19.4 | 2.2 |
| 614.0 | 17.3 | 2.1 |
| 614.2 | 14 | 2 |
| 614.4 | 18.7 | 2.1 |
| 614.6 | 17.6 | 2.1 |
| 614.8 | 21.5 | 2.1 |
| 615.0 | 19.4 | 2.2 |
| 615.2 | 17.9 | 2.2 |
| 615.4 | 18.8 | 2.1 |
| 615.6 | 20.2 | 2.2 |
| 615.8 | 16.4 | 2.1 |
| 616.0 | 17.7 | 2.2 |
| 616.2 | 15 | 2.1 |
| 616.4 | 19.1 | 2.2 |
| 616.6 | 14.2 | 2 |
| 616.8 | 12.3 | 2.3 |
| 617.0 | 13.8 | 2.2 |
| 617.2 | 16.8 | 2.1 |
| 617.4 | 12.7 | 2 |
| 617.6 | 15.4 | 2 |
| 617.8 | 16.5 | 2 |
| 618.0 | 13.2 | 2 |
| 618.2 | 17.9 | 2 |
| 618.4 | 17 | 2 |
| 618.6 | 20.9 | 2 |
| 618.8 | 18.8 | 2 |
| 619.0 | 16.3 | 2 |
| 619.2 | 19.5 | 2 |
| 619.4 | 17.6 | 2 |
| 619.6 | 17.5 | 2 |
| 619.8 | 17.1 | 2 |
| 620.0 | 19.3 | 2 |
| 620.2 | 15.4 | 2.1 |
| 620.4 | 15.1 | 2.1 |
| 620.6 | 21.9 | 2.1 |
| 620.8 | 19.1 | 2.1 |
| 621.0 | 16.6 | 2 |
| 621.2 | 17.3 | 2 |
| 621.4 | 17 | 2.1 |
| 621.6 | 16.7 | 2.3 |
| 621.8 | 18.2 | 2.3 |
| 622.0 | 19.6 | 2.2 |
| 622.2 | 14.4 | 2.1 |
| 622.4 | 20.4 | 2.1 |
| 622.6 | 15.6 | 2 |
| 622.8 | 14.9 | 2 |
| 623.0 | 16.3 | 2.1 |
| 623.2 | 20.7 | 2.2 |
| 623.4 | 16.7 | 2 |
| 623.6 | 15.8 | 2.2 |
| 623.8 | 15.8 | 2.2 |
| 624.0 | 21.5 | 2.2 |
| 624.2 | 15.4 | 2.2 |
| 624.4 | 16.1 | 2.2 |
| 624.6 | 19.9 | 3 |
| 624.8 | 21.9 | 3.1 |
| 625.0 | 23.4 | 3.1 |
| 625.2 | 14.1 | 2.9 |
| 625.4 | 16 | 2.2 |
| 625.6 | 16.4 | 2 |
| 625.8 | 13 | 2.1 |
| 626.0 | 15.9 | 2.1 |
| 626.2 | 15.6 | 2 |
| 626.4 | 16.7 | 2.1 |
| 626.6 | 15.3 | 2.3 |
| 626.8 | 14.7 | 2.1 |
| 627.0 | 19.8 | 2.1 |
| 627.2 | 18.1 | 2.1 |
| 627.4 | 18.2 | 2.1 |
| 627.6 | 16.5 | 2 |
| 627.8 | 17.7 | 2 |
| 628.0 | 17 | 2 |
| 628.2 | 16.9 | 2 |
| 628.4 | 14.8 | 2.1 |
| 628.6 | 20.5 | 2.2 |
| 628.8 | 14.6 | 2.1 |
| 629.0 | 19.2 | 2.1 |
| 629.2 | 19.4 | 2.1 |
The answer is 0.11 mag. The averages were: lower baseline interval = 17.7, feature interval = 15.7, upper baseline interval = 17.3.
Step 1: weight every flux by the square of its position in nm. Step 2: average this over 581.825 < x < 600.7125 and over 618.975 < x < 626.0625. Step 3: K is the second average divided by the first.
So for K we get 1.1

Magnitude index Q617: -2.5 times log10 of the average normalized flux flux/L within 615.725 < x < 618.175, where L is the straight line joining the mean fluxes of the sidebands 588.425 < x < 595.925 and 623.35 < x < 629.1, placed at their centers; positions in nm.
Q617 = 0.11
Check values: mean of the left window 16.7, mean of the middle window 15.3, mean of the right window 17.2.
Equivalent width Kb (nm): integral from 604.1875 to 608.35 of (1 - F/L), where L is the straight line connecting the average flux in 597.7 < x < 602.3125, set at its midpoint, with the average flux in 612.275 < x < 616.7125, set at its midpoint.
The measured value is -0.08 nm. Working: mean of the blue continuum 17.2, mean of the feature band 17.8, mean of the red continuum 18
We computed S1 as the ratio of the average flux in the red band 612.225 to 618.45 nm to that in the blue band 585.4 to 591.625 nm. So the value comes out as 1.03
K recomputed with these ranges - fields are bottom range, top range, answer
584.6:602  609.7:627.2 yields 1.10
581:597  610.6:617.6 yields 1.10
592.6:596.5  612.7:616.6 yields 1.14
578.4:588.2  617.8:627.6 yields 1.14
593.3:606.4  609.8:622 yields 1.05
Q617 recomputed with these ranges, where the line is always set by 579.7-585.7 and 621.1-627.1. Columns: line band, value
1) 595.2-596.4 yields 0.09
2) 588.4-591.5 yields 0.12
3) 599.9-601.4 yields 0.04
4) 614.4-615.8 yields -0.10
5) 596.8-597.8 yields -0.08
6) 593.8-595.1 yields -0.06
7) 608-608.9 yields 0.02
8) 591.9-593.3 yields 0.06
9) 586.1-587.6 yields 0.03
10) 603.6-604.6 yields 0.04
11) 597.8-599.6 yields -0.01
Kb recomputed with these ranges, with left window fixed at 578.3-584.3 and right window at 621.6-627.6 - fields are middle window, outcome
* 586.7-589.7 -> 0.22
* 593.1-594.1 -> 0.04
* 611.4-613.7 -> -0.10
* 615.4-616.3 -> -0.02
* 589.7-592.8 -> -0.05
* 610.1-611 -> -0.03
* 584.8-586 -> -0.08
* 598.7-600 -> 0.01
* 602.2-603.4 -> -0.12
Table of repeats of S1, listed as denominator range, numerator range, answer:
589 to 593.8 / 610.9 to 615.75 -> 1.09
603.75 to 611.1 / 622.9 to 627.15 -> 1.00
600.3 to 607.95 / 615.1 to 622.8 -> 0.97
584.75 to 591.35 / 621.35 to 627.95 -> 1.02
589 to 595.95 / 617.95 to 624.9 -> 1.04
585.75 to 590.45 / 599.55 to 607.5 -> 1.07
